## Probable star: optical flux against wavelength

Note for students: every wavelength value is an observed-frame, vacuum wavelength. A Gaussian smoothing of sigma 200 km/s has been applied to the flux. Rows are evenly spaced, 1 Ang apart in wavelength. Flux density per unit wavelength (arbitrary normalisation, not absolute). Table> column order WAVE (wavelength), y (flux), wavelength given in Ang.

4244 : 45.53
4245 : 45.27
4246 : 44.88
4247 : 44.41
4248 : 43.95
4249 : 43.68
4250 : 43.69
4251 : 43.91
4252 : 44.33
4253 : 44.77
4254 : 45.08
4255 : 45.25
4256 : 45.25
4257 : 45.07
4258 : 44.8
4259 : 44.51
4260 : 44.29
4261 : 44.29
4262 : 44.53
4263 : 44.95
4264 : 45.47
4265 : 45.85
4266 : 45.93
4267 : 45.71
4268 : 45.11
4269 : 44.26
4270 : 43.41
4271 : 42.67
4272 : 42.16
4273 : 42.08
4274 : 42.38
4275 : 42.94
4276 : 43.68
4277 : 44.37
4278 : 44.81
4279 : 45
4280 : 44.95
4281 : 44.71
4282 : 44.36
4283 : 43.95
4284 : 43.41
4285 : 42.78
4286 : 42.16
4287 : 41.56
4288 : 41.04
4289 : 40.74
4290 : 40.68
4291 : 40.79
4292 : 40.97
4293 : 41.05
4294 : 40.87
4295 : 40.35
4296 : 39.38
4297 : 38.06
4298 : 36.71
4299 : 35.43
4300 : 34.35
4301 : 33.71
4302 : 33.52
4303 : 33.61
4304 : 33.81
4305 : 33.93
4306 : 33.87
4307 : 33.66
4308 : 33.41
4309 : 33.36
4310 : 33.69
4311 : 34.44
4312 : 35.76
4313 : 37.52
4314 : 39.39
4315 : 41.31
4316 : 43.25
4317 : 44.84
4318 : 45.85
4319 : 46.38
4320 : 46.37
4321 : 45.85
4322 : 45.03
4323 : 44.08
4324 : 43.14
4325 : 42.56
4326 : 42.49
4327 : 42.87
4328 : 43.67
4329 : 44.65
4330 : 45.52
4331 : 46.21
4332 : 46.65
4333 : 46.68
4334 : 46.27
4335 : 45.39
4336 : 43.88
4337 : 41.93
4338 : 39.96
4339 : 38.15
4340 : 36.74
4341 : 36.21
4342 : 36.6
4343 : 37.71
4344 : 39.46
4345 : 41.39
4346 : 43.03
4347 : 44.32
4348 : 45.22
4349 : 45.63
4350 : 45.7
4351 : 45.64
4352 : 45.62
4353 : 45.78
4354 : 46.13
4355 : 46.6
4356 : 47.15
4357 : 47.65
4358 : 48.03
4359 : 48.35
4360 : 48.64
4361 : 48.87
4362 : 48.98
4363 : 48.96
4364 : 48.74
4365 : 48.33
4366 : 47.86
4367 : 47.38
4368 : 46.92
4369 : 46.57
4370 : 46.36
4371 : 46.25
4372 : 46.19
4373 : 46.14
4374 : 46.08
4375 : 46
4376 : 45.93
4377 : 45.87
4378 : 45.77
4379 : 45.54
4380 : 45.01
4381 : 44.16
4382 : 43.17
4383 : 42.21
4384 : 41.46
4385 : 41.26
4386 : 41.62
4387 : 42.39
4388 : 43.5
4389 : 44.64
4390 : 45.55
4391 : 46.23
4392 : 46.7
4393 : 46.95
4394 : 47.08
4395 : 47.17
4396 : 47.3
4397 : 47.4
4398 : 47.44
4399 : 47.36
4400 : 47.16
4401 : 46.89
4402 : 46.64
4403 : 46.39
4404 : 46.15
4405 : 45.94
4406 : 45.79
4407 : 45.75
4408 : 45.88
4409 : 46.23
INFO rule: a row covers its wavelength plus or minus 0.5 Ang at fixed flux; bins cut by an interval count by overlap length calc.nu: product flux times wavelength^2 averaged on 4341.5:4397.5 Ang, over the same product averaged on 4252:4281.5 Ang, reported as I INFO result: 1.1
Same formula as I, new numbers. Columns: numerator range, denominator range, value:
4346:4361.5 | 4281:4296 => 1.15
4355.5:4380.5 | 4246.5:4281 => 1.11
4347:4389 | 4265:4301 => 1.14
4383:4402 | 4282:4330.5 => 1.18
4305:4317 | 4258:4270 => 0.83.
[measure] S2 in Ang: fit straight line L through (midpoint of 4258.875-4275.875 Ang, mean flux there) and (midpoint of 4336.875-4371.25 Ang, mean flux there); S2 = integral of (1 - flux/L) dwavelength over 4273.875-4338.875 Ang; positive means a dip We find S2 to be 4.9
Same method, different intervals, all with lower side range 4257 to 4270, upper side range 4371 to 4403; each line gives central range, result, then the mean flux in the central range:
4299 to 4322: 3.67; 37.9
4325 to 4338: 0.22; 44.4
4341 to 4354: 0.69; 42.9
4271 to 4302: 2.62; 41.2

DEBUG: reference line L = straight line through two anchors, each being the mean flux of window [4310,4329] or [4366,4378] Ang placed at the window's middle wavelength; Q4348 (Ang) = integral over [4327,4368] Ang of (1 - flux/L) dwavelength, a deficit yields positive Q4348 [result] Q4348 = -0.2 Ang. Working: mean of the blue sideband 42.3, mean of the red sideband 46.4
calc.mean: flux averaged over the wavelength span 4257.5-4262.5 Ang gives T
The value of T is 44.5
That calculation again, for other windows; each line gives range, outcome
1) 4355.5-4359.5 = 47.8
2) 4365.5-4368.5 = 47.4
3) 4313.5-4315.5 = 40.4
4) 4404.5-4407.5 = 45.8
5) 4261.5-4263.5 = 44.7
